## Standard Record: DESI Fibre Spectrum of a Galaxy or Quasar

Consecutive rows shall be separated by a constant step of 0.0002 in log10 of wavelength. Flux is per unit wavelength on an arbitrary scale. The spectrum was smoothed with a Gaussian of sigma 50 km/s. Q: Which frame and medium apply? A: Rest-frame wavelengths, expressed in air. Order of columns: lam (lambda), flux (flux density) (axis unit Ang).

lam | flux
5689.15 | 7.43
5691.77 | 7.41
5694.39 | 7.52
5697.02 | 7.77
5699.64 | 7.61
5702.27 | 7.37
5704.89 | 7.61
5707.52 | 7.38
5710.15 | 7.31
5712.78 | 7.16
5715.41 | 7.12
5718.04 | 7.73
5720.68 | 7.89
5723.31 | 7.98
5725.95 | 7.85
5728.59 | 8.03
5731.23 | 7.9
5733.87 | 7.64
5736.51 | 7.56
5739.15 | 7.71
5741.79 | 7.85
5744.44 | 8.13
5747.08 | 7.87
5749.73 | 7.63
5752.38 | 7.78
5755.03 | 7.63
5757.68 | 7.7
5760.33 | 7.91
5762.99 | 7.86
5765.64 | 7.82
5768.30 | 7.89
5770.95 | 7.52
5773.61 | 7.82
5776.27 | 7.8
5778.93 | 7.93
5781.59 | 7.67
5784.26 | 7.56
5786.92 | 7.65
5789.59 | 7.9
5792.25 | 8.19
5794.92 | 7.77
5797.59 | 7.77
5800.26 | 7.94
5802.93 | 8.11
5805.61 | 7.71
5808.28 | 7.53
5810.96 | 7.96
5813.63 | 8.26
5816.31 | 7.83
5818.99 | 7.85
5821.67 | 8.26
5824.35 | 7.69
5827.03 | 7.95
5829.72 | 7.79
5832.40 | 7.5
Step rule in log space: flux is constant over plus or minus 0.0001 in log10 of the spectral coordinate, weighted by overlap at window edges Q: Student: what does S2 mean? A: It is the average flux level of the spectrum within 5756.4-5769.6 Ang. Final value 7.83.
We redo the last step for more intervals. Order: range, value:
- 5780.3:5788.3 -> 7.62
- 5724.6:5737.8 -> 7.79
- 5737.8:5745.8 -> 7.9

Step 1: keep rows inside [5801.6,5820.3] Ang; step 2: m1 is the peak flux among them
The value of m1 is 8.26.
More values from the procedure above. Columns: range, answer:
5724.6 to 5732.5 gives 8.03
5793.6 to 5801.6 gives 7.94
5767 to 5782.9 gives 7.93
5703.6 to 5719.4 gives 7.73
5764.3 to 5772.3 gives 7.89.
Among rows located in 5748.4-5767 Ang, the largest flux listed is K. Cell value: 7.91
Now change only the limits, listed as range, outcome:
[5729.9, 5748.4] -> 8.13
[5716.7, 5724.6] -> 7.98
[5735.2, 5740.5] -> 7.71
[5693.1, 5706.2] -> 7.77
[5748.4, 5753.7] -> 7.78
